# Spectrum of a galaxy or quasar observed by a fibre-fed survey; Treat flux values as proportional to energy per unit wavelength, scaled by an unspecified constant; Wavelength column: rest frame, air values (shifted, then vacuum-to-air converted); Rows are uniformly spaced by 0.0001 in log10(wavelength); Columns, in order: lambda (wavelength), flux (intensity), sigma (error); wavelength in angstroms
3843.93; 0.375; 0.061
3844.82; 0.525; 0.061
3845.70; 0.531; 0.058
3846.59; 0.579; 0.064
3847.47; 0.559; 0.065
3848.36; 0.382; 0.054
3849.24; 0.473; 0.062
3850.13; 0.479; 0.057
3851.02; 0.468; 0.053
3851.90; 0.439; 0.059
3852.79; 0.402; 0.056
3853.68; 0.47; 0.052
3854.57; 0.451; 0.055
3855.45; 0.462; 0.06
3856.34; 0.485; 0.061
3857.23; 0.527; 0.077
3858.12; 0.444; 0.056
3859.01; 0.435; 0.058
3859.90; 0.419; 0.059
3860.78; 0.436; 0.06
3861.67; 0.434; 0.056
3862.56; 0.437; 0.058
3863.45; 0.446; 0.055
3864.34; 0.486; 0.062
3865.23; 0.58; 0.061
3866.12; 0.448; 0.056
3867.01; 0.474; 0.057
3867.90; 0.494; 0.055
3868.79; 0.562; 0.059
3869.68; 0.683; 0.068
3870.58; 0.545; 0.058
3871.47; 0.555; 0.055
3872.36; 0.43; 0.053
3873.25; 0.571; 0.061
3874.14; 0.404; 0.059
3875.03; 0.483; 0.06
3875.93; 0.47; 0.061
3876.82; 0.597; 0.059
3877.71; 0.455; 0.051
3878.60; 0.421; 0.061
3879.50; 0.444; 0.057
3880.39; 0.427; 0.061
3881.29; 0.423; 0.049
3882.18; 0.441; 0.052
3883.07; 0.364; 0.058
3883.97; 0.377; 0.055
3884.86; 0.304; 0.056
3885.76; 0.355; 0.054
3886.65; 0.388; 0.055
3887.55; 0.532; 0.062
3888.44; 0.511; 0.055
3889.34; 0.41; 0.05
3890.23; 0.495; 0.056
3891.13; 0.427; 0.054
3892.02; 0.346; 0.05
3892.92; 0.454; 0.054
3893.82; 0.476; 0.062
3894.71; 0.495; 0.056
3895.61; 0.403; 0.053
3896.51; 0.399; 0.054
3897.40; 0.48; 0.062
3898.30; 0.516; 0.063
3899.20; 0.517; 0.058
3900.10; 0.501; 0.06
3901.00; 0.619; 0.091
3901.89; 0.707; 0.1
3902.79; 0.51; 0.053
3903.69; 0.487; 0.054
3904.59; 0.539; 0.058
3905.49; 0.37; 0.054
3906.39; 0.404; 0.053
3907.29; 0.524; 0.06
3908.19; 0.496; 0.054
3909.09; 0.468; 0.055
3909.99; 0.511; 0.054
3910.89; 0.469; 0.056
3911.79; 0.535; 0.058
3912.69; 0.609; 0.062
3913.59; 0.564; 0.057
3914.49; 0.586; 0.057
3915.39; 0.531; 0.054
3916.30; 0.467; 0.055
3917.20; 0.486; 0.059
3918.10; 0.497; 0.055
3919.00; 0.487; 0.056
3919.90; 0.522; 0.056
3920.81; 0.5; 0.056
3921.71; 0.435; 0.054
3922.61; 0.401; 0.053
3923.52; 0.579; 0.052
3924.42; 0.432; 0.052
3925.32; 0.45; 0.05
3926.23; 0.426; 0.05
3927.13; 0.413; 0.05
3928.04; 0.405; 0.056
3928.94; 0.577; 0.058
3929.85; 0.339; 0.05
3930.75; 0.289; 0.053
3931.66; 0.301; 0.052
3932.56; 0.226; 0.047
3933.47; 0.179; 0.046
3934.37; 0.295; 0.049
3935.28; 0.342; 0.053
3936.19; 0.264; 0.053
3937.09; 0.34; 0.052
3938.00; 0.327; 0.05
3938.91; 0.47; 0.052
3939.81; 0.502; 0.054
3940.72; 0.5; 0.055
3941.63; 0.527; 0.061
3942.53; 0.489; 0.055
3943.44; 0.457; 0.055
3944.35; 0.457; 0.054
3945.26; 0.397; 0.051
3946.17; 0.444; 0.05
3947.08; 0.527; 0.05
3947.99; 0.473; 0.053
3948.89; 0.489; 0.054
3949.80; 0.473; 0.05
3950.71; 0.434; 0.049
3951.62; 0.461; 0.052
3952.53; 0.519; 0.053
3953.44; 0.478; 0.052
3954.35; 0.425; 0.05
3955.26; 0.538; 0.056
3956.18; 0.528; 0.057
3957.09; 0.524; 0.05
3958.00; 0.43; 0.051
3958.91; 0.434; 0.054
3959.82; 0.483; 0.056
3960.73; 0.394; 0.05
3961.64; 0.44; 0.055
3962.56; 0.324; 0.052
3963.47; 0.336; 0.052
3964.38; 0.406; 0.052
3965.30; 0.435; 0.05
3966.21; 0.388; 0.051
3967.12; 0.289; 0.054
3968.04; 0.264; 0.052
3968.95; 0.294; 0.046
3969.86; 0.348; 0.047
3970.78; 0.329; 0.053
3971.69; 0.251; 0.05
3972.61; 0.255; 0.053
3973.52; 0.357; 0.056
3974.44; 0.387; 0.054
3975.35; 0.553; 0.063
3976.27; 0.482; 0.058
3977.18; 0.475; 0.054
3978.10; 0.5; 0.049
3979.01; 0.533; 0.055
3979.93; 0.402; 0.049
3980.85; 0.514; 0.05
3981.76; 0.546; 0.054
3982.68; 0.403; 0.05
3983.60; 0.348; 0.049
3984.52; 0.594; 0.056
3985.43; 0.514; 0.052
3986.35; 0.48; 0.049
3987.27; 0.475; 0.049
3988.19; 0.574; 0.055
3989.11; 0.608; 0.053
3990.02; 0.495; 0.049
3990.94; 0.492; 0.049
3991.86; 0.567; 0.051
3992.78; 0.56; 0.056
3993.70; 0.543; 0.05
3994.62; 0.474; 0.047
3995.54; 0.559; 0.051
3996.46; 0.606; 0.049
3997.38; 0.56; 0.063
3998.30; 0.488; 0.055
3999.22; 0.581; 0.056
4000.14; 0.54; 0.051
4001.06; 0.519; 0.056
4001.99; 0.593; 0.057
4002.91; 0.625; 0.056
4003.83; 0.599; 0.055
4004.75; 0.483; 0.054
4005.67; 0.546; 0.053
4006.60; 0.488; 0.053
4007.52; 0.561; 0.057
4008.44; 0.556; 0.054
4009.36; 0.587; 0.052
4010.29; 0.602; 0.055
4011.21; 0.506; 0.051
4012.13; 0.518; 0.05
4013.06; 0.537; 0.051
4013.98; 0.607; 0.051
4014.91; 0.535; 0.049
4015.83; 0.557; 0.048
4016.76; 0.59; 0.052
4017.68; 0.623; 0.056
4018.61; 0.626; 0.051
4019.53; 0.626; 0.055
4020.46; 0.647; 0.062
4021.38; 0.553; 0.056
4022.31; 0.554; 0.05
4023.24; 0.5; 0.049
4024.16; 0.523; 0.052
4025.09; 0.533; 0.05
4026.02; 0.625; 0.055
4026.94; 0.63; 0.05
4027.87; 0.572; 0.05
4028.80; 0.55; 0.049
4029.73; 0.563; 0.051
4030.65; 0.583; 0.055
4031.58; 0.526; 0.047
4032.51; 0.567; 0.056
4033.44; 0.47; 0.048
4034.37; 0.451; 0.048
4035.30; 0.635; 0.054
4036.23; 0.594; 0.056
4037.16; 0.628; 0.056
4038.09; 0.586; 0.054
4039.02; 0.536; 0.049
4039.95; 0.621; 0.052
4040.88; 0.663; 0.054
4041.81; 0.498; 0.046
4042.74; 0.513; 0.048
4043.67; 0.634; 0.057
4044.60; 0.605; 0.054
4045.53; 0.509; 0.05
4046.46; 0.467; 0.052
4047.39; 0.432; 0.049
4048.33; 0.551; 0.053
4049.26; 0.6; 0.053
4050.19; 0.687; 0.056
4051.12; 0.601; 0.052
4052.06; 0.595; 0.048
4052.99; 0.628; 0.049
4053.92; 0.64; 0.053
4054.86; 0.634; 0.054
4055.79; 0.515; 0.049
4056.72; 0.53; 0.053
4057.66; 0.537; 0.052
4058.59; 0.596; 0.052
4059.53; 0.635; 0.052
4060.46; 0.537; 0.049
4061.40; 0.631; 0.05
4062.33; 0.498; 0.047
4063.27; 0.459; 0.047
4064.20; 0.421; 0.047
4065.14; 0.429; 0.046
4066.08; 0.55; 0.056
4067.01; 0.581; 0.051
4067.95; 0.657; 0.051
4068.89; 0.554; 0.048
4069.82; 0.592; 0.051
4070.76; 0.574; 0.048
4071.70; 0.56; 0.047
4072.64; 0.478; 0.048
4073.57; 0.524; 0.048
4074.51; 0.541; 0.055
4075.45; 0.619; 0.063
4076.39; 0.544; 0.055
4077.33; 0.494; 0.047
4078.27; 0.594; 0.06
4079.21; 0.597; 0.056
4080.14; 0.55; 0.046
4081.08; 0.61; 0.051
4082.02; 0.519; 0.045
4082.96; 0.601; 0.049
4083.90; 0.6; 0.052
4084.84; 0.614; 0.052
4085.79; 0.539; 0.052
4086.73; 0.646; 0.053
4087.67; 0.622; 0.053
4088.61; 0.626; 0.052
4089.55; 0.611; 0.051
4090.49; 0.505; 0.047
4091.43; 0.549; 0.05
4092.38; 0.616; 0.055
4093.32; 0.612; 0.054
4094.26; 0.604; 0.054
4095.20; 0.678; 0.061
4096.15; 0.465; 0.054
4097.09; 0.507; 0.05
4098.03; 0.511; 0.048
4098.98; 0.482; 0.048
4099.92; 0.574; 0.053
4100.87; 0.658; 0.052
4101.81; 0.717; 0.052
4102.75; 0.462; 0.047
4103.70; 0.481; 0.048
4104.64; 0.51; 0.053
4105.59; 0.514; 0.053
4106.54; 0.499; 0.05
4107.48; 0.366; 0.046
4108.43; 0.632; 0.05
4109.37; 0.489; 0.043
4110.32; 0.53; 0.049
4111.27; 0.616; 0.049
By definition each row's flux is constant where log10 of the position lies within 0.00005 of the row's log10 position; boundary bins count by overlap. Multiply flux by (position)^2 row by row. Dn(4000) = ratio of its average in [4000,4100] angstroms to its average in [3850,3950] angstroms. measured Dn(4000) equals 1.33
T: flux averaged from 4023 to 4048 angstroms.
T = 0.557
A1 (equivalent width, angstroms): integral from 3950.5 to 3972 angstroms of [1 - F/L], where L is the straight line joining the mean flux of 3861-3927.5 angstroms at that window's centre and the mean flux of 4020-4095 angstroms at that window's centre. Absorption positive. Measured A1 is 4.51 angstroms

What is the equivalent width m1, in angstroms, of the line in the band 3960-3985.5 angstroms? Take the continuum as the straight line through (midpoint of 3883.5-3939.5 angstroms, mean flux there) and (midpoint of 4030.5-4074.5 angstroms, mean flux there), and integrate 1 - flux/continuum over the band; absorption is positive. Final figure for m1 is 4.7 angstroms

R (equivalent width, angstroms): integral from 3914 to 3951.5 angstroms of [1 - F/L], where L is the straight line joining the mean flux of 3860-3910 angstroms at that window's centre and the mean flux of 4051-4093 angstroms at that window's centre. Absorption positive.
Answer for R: 4.8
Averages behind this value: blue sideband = 0.473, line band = 0.433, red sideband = 0.568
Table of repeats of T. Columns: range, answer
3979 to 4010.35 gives 0.531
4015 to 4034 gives 0.57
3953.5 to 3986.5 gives 0.422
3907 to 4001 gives 0.454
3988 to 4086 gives 0.561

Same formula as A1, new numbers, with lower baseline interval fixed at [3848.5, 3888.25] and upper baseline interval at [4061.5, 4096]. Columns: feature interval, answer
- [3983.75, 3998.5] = -0.3 angstroms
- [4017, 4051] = -1.6 angstroms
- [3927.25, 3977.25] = 9.8 angstroms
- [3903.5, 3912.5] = 0.0 angstroms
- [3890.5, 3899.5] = 0.5 angstroms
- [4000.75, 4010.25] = -0.5 angstroms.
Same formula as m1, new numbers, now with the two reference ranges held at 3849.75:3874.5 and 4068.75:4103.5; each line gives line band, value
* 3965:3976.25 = 3.8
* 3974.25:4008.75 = 0.7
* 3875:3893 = 2.1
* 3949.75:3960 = 0.8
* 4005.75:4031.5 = -1.1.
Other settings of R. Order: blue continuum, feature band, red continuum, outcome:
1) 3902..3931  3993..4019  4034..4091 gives -1.1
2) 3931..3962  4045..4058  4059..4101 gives -0.8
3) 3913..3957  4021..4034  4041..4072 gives -0.5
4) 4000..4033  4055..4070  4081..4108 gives 0.4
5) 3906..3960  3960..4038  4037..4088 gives 0.8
